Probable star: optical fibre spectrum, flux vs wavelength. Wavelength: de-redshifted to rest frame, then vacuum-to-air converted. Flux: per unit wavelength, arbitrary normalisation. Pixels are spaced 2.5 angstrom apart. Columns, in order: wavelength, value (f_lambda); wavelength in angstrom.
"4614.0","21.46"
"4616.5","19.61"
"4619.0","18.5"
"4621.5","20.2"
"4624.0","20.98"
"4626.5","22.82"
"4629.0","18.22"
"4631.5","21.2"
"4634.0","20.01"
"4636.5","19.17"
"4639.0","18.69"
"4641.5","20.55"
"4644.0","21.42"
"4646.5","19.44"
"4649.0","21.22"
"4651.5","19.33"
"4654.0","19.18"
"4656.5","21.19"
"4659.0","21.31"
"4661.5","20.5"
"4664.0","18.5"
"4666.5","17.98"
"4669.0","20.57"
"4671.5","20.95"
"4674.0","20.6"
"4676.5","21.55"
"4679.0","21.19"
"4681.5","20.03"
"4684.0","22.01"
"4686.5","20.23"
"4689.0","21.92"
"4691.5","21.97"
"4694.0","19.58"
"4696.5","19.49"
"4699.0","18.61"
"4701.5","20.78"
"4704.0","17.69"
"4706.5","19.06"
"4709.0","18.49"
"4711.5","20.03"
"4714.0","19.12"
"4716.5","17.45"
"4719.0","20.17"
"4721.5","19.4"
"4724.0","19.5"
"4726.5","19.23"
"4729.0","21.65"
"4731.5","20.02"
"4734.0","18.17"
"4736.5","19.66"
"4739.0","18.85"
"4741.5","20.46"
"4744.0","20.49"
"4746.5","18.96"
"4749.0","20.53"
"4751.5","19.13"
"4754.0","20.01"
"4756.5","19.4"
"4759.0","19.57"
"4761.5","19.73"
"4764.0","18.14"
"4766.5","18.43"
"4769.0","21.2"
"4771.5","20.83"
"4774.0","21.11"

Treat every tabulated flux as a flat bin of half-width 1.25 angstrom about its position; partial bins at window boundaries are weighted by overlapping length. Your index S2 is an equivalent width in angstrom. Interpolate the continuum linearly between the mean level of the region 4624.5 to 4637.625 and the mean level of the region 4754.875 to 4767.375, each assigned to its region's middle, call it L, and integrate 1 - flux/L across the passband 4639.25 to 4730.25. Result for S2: -1.0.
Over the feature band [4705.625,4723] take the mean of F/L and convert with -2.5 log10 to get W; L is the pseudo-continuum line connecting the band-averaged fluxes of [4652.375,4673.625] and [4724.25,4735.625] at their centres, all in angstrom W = 0.04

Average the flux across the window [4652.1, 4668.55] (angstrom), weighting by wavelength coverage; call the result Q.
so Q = 19.8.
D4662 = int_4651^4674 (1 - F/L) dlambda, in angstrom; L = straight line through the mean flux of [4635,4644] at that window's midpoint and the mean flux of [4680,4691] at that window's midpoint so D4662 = 0.5 angstrom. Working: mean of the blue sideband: 19.8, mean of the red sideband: 21.1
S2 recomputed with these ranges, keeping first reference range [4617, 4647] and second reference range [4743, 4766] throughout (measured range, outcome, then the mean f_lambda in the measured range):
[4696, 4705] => 0.3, 19.2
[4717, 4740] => 0.1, 19.6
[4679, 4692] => -0.9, 21.2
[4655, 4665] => -0.2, 20.4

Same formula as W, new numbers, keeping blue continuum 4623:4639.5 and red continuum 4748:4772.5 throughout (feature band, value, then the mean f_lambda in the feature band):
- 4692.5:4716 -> 0.04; 19.2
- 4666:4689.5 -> -0.04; 20.8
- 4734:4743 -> 0.02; 19.5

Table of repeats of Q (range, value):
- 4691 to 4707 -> 19.5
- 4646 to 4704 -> 20.3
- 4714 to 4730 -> 19.5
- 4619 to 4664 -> 20.2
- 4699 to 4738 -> 19.3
